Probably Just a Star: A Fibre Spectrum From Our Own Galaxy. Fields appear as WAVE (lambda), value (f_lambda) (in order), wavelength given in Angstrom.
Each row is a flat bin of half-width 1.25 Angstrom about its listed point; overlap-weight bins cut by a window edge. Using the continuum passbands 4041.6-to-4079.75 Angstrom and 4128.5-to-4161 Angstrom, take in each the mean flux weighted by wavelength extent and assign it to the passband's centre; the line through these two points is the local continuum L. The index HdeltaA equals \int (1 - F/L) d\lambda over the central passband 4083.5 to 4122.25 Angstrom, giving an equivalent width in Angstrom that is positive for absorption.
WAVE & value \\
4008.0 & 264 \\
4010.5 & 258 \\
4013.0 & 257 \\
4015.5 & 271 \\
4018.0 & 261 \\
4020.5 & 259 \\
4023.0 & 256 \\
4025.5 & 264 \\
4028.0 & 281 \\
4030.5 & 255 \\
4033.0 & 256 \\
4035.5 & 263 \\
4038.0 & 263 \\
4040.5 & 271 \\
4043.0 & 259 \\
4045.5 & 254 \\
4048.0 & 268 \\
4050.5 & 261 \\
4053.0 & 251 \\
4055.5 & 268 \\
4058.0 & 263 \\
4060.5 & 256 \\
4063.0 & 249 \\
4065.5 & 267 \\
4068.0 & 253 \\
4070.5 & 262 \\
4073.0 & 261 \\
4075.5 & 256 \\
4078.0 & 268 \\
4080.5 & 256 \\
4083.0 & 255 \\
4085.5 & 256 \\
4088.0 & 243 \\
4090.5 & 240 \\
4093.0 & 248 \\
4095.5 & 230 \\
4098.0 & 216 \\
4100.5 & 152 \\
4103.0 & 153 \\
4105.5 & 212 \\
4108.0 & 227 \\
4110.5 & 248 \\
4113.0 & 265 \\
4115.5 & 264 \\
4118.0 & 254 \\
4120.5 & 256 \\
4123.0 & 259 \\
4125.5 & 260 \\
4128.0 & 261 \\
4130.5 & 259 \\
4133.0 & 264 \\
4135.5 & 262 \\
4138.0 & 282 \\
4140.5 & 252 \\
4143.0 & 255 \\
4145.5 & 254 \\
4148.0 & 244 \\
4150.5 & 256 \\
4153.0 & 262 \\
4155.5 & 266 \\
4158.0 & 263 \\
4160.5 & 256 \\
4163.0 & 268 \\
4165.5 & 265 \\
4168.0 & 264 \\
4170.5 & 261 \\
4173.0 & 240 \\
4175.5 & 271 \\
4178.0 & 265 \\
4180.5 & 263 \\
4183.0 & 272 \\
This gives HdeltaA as 4.2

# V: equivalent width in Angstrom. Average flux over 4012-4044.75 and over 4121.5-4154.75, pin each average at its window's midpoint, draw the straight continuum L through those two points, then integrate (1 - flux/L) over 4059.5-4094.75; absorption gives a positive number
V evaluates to 0.9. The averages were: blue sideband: 263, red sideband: 259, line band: 255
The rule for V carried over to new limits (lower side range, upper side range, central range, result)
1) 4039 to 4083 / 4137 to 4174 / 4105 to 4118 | 0.68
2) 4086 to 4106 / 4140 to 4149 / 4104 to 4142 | -3.19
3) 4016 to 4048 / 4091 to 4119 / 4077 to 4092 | -1.11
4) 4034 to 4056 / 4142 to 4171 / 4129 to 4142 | -0.18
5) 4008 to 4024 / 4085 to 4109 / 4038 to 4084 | -4.70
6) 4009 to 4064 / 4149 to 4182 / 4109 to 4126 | 0.25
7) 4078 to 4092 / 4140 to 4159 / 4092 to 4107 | 3.04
